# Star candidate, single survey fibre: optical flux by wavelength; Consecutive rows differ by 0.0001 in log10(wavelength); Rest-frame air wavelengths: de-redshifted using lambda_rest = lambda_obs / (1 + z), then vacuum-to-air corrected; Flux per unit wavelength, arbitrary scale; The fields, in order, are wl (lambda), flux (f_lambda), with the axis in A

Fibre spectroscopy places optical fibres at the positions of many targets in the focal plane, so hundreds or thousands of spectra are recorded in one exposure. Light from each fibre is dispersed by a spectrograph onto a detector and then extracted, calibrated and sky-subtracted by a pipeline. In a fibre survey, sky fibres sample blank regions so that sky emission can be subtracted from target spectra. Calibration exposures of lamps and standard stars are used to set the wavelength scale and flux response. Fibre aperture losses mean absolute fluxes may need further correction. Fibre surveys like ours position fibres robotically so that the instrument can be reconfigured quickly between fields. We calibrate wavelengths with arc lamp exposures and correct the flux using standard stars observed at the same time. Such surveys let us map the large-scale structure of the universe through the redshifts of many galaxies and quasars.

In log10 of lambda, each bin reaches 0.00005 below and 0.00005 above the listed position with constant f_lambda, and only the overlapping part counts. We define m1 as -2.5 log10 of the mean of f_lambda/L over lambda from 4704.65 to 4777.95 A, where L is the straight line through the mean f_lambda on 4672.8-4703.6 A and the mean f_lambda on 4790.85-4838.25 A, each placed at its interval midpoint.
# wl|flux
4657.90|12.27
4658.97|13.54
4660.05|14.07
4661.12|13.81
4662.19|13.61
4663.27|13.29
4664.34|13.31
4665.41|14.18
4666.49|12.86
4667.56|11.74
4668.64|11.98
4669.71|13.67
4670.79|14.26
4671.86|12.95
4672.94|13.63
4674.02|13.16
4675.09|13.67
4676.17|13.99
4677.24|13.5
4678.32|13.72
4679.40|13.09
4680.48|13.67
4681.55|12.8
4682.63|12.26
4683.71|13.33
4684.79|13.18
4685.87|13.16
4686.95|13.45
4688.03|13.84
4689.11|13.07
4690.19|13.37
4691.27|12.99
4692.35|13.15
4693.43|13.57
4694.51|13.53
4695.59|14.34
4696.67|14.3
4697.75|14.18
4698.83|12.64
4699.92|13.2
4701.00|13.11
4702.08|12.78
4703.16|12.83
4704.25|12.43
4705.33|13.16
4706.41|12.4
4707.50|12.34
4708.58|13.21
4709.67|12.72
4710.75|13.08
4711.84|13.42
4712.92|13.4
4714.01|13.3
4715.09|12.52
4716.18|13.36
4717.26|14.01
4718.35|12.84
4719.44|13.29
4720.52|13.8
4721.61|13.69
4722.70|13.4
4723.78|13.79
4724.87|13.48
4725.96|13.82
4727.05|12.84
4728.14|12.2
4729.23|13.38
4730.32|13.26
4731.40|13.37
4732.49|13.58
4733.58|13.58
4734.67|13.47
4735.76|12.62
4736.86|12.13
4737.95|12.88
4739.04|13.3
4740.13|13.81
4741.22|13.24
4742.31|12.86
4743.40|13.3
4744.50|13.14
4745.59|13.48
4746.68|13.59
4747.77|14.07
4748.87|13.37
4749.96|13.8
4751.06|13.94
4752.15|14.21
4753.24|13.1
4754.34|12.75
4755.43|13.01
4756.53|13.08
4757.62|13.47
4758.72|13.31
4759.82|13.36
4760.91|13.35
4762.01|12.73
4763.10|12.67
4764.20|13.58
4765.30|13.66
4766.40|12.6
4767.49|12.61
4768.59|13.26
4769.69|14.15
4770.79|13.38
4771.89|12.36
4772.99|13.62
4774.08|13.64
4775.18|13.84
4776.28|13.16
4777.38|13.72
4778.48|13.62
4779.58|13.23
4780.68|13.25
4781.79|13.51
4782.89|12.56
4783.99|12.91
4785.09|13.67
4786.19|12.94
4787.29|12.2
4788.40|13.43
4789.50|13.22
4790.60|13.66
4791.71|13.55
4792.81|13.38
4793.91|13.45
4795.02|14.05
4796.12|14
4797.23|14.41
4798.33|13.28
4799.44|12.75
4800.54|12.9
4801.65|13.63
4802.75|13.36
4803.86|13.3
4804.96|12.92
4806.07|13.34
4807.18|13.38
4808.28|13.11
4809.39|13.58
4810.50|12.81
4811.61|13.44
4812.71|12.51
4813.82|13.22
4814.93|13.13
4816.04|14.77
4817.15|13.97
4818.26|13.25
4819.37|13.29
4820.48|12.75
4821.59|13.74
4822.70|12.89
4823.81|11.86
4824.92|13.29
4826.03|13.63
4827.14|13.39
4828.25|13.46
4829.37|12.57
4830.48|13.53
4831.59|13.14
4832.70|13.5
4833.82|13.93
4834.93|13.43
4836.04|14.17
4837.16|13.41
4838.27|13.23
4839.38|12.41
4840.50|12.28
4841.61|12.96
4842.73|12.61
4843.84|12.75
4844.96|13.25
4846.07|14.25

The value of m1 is 0.008 mag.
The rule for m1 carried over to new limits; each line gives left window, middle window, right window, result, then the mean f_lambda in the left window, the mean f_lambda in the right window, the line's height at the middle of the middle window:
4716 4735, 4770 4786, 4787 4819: 0.01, 13.4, 13.4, 13.4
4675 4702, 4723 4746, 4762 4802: 0.01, 13.4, 13.3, 13.4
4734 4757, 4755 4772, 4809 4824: 0.01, 13.3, 13.3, 13.3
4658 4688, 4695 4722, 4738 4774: 0.01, 13.3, 13.3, 13.3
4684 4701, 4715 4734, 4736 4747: -0.01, 13.4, 13.1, 13.3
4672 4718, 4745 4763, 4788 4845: -0.01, 13.3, 13.3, 13.3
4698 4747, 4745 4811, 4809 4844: -0.01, 13.2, 13.2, 13.2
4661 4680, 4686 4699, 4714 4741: -0.02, 13.3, 13.3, 13.3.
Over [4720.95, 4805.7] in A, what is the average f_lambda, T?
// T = 13.3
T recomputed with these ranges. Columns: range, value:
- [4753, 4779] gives 13.3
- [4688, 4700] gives 13.5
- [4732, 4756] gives 13.3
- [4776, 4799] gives 13.4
